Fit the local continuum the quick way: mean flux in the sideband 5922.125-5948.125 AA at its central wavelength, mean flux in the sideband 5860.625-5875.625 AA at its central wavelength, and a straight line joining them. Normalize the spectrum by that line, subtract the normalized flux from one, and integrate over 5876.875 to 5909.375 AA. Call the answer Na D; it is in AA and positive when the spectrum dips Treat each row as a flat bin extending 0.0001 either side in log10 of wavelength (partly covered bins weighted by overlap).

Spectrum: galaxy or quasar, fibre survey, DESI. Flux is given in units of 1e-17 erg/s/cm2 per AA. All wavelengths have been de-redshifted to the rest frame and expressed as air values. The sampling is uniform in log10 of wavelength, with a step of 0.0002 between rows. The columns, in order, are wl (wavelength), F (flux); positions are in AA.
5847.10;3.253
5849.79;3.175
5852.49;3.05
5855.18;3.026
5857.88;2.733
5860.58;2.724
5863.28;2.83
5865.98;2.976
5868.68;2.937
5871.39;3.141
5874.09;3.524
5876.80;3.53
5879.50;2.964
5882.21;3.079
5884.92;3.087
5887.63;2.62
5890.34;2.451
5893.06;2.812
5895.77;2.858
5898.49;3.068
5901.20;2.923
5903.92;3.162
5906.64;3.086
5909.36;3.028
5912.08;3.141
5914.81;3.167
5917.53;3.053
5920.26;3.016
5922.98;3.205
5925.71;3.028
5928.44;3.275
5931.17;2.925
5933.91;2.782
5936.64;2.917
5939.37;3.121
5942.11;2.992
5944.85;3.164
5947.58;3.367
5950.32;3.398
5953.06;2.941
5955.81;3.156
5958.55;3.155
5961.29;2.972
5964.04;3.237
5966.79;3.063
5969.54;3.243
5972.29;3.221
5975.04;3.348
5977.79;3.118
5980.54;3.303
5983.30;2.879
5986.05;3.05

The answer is 1.2 AA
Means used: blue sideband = 3.06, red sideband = 3.07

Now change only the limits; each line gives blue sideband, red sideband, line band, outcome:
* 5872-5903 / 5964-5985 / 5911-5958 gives -0.09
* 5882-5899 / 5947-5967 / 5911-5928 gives -0.80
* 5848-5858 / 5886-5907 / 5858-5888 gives -0.81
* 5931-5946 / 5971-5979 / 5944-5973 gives -0.51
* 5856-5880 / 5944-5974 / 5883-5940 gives 2.21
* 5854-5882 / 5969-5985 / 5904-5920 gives 0.01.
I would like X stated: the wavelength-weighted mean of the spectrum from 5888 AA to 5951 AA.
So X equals 3.03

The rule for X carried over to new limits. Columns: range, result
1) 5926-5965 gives 3.1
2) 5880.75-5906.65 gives 2.91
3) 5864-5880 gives 3.18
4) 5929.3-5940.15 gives 2.94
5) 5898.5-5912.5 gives 3.06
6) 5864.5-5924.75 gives 3.04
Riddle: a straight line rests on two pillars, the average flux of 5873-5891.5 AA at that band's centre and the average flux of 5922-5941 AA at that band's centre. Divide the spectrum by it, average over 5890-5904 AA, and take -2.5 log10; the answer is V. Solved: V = 0.055 mag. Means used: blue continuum 3.04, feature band 2.88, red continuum 3.03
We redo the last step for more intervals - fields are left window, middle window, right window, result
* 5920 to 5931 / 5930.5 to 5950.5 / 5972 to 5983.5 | 0.026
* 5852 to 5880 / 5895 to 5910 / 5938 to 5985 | 0.021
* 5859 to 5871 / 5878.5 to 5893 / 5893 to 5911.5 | 0.045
